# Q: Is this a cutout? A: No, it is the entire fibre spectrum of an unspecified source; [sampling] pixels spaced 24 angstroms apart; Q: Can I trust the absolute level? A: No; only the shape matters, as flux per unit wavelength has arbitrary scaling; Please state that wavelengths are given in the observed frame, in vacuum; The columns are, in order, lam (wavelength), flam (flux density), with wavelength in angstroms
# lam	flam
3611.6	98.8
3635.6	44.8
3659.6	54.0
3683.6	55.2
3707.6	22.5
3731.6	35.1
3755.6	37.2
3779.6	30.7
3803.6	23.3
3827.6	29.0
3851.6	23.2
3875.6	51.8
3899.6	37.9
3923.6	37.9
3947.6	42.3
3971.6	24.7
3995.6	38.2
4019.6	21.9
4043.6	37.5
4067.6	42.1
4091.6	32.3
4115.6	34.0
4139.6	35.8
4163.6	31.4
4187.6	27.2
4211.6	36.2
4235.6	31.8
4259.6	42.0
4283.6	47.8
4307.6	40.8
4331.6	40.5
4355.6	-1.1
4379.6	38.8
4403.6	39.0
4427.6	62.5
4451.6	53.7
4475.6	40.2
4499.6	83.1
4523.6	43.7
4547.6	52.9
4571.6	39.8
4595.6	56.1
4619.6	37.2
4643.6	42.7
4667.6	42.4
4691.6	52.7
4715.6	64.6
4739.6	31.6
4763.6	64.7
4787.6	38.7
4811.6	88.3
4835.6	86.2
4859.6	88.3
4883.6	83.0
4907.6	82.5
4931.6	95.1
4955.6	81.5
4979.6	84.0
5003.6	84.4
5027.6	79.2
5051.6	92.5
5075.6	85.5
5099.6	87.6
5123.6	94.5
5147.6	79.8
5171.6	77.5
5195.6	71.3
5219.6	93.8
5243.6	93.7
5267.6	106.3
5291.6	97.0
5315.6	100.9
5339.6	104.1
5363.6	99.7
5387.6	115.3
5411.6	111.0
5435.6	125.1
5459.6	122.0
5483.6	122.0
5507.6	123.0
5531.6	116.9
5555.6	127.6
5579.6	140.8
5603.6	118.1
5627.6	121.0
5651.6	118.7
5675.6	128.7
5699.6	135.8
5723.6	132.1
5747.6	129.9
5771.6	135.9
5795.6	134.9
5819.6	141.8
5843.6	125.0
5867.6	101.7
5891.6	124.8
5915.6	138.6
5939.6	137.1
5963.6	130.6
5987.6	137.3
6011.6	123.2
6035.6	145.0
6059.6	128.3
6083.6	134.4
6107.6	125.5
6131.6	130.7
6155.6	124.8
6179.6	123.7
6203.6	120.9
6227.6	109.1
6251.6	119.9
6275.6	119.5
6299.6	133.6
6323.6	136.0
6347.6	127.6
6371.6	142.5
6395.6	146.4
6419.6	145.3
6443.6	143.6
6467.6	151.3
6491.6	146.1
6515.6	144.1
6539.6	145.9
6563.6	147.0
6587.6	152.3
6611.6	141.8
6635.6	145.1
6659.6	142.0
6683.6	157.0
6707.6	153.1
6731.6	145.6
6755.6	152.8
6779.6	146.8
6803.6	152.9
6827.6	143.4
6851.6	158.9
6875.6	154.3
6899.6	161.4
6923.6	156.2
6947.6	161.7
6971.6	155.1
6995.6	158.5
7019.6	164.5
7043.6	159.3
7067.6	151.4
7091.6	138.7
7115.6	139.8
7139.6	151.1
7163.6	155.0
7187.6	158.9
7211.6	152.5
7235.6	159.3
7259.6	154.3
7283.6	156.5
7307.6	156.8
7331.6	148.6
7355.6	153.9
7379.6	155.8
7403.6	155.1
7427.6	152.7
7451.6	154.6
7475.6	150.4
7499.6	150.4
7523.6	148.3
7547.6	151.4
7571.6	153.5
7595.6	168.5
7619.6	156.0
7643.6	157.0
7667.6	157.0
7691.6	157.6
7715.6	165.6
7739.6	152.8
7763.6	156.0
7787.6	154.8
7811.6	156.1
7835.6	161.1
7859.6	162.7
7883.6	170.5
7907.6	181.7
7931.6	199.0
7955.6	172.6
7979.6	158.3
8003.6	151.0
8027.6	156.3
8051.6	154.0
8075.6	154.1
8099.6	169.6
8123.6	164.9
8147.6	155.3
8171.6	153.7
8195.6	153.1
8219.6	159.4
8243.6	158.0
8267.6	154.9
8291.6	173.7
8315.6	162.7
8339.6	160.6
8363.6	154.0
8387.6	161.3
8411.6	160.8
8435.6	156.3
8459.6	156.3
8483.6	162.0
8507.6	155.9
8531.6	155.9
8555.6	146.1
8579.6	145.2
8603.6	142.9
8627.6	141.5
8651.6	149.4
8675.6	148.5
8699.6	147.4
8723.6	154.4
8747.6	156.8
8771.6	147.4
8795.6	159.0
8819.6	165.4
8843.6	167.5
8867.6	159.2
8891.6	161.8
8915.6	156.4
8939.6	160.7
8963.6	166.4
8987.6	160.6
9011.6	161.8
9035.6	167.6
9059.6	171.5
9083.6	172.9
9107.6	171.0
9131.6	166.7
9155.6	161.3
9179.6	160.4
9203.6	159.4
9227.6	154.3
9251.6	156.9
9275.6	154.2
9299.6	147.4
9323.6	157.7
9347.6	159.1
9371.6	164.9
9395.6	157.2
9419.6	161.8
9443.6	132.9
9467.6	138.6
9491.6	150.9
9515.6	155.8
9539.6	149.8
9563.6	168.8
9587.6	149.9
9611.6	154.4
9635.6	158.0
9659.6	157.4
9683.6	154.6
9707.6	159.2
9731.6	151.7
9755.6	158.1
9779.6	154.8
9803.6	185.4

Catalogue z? 0.21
